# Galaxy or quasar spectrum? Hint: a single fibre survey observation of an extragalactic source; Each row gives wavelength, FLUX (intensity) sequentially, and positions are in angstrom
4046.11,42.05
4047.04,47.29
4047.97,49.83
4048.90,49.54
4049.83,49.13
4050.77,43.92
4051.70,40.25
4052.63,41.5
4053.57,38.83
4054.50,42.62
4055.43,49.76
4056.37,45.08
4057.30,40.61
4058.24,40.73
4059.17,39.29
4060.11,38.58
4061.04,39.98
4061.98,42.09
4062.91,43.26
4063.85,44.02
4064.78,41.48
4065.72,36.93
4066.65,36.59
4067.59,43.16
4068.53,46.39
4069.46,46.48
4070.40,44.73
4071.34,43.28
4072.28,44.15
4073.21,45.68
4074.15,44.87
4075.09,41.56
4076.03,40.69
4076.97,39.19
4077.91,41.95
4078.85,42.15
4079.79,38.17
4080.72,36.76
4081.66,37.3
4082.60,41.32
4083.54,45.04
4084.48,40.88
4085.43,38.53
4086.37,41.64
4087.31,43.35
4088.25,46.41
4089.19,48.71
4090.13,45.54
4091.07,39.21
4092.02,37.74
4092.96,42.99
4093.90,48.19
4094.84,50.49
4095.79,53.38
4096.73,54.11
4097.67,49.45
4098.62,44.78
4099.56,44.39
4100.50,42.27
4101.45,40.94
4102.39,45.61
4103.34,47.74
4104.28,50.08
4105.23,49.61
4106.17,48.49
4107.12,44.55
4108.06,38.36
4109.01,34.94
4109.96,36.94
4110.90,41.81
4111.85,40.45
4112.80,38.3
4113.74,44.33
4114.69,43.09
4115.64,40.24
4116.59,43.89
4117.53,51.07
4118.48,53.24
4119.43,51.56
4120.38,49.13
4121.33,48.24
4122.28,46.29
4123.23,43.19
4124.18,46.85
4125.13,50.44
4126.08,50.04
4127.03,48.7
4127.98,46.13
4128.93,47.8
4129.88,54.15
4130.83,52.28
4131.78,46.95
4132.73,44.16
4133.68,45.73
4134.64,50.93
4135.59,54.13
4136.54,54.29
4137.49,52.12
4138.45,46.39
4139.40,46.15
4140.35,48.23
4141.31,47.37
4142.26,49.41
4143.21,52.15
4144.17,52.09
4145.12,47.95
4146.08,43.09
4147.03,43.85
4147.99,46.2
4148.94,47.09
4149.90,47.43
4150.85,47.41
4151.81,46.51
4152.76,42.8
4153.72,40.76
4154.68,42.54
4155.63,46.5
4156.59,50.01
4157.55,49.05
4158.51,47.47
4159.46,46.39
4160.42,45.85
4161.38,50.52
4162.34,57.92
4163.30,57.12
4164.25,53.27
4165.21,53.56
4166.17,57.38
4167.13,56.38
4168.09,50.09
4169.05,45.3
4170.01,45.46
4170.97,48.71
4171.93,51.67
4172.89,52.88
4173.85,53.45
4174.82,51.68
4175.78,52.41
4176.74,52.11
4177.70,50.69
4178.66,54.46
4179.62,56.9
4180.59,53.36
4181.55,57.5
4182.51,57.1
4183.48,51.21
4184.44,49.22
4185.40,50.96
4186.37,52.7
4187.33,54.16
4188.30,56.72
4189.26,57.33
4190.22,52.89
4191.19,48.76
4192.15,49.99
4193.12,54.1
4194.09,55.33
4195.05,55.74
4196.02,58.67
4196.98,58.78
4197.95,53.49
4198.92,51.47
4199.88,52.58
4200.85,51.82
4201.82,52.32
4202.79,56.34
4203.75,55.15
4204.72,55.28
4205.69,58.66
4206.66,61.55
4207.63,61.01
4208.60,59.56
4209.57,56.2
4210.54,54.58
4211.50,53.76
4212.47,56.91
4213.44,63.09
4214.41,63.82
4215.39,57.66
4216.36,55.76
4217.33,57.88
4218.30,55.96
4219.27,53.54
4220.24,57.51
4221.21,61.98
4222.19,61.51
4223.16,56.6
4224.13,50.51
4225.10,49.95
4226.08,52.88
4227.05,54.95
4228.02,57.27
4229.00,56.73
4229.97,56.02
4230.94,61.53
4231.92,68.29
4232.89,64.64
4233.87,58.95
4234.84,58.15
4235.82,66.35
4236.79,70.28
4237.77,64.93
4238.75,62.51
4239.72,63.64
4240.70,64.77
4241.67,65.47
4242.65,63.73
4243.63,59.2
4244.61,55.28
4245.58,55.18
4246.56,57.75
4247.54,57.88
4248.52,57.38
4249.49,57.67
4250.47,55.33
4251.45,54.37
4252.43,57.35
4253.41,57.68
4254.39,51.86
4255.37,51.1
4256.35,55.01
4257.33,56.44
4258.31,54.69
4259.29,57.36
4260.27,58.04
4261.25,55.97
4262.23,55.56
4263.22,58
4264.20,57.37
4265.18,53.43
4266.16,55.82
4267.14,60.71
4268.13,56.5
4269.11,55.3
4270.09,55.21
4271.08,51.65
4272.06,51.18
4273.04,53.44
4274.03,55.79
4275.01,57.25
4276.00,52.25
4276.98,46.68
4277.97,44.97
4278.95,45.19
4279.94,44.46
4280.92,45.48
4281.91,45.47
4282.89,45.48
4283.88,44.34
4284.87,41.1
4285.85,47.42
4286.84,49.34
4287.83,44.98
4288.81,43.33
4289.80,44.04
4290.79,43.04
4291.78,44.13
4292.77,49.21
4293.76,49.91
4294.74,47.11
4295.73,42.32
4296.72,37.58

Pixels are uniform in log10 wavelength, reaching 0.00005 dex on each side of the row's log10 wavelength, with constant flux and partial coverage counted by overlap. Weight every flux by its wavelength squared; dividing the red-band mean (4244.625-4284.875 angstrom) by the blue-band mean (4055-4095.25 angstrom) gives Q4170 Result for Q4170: 1.4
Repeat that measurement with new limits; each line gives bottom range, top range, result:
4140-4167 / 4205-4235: 1.23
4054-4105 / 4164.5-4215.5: 1.32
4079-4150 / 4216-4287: 1.29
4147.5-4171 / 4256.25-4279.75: 1.17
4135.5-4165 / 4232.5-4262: 1.27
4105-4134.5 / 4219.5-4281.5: 1.31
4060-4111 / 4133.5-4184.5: 1.20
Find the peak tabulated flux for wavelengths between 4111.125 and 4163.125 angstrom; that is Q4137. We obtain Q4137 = 57.92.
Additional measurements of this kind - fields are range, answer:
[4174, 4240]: 70.28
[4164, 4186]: 57.5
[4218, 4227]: 61.98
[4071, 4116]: 54.11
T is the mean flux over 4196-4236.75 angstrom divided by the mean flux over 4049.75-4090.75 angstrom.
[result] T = 1.4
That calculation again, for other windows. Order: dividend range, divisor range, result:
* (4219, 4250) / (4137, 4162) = 1.26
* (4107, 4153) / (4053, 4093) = 1.11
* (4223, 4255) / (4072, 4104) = 1.35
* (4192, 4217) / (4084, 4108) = 1.24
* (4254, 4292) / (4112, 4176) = 1.05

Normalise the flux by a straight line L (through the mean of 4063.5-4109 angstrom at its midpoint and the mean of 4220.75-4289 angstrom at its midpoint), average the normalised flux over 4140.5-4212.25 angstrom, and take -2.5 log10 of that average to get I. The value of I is -0.04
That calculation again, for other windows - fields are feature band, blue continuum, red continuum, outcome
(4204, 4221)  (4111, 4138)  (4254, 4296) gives -0.17 mag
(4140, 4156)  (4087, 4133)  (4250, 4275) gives 0.04 mag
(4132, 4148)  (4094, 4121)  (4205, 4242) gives 0.02 mag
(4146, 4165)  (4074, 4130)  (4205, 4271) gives 0.05 mag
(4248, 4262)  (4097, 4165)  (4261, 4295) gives -0.13 mag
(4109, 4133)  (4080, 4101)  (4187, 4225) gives 0.03 mag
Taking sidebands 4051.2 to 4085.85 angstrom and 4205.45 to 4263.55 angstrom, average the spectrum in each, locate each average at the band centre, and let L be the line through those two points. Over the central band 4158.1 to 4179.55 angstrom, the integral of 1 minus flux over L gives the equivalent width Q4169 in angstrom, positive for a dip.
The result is 0.0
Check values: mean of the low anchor 41.7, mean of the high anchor 58.3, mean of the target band 51.7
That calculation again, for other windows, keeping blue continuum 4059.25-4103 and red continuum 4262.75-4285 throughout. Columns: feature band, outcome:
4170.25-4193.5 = -2.7 angstrom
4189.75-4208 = -2.6 angstrom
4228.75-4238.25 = -2.5 angstrom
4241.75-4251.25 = -1.5 angstrom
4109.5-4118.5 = 0.3 angstrom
